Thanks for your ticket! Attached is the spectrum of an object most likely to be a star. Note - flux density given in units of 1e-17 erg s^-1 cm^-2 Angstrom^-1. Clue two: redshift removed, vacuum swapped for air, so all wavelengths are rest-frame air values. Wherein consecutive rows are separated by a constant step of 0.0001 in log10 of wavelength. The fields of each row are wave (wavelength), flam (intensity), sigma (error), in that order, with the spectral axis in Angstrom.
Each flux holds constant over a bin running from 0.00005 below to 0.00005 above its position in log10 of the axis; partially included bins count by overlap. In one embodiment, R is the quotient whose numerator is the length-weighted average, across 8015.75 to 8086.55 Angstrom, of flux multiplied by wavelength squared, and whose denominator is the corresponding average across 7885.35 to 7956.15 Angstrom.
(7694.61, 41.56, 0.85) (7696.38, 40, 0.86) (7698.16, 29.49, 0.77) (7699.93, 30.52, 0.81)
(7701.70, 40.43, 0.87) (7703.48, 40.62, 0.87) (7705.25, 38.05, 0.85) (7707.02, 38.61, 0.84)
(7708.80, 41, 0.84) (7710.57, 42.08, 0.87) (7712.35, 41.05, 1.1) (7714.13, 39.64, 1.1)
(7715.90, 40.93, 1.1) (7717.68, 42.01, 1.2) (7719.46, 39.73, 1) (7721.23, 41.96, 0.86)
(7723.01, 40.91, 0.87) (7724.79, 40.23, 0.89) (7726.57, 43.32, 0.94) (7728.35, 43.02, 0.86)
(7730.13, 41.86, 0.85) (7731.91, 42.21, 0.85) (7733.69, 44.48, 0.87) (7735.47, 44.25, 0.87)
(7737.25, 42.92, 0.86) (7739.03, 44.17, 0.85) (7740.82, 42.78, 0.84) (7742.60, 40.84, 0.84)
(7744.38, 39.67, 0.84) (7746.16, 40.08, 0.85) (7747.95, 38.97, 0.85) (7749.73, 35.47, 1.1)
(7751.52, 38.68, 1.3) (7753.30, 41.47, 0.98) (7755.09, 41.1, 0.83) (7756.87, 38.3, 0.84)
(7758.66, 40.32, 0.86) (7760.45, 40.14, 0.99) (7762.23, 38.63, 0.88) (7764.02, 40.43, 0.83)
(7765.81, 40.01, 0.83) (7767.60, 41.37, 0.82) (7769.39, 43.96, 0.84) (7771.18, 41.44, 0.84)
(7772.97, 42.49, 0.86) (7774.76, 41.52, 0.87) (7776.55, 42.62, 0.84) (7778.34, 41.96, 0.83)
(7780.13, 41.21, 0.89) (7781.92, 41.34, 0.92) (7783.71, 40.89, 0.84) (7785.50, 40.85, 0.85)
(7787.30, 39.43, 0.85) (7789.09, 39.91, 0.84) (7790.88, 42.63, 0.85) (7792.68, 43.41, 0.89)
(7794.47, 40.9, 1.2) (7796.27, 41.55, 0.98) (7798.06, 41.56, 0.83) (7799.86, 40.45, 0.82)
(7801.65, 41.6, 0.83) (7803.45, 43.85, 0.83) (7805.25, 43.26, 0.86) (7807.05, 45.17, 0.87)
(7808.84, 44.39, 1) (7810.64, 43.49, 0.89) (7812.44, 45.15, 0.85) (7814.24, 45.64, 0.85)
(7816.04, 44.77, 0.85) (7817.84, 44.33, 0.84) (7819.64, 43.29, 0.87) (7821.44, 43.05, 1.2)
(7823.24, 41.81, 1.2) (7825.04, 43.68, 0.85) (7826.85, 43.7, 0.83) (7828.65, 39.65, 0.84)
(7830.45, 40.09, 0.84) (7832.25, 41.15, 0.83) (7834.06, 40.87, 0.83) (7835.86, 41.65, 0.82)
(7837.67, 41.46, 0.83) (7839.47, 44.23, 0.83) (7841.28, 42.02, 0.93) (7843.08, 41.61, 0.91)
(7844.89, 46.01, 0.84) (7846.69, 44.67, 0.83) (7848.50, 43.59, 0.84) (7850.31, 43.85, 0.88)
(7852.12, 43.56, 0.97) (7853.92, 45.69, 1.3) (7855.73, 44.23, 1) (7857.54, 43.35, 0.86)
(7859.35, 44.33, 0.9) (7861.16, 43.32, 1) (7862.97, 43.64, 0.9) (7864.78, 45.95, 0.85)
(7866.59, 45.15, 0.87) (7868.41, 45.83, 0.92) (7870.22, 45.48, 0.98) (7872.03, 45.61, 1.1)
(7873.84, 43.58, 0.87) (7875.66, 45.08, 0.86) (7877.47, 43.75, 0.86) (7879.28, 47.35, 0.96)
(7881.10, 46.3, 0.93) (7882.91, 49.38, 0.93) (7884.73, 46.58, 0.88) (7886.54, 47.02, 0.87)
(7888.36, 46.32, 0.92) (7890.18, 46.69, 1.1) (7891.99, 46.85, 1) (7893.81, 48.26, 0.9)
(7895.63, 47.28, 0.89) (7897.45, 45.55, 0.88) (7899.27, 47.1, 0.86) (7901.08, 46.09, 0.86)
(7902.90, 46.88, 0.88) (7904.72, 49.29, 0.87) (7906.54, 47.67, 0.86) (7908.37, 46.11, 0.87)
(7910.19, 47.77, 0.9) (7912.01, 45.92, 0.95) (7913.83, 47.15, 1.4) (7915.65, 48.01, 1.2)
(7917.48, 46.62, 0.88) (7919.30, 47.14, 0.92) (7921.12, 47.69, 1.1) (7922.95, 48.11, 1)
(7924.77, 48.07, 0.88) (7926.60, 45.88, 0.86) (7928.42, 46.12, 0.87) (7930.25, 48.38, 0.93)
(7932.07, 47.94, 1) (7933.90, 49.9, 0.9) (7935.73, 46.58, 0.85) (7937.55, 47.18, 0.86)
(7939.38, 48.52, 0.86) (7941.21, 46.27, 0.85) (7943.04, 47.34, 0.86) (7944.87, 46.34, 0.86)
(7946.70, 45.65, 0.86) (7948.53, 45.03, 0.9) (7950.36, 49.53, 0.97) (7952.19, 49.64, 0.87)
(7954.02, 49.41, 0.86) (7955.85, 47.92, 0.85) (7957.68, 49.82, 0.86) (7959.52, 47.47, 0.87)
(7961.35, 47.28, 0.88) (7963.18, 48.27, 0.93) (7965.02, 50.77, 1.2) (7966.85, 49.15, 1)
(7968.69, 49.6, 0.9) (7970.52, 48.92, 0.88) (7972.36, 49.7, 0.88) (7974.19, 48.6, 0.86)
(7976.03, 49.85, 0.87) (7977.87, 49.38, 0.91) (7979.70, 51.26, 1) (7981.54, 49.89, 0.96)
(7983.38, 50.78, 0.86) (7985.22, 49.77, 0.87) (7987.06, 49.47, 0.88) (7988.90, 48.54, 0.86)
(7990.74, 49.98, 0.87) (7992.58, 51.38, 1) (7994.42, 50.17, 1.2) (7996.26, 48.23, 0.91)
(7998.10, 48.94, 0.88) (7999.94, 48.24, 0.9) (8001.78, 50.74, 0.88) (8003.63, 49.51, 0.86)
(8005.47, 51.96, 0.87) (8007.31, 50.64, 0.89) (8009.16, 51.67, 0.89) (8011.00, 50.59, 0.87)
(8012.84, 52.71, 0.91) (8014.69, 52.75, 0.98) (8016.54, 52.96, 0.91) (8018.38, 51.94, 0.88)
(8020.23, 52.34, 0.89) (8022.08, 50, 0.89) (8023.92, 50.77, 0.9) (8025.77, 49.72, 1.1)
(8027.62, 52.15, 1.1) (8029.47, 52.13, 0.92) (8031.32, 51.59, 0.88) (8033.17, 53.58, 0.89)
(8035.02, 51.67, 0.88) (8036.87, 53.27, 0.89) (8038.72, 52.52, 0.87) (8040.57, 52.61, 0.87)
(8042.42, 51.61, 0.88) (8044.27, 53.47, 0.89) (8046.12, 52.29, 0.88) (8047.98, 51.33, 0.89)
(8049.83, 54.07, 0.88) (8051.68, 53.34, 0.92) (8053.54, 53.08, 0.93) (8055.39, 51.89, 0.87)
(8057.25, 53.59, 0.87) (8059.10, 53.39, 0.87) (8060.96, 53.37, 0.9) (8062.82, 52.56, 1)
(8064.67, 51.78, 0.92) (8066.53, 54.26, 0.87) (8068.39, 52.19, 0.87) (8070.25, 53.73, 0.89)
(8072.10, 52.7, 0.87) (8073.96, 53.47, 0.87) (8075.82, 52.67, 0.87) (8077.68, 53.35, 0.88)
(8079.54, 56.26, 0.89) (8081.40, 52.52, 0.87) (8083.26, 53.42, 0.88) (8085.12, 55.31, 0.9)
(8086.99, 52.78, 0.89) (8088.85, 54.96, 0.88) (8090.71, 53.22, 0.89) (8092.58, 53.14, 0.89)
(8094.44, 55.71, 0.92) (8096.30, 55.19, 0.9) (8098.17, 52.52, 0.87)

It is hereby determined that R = 1.15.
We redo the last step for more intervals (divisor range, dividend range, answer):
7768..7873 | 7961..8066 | 1.25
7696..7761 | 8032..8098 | 1.44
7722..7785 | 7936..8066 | 1.30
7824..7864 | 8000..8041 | 1.25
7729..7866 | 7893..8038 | 1.21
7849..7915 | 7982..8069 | 1.16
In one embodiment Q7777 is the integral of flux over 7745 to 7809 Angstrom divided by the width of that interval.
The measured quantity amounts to 41.1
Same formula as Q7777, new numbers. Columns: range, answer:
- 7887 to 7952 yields 47.2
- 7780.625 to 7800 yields 41.2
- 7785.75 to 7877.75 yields 43.2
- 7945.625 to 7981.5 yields 48.8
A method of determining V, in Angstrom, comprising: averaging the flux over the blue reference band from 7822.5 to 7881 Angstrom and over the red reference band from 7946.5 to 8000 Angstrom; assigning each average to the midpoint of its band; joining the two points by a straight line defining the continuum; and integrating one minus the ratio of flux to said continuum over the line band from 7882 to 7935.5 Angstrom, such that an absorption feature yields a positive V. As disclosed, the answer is -1.2 Angstrom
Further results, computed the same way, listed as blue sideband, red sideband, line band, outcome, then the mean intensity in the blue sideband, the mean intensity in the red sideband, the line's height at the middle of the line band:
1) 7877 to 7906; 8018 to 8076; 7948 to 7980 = 0.4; 47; 52.5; 49.5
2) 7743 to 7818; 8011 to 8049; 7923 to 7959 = 0.5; 41.5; 52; 48.3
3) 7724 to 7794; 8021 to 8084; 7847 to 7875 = 0.4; 41.2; 52.7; 45.2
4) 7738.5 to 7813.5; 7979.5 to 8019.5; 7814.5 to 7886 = 0.7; 41.4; 50.5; 44.4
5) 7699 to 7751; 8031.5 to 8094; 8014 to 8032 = 0.0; 40.7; 53.1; 51.7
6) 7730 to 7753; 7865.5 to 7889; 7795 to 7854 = 1.5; 41.3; 45.9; 44.1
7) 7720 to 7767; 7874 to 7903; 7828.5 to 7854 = 1.2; 41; 46.6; 44.8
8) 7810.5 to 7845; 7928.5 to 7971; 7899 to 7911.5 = -0.3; 42.8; 48.1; 46.2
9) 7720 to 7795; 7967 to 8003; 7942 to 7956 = 0.2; 41.2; 49.6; 48.3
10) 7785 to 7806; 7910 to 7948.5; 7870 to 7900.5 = -0.7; 41.6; 47.2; 45.4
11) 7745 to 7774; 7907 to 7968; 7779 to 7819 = -0.7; 40.2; 47.7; 41.8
